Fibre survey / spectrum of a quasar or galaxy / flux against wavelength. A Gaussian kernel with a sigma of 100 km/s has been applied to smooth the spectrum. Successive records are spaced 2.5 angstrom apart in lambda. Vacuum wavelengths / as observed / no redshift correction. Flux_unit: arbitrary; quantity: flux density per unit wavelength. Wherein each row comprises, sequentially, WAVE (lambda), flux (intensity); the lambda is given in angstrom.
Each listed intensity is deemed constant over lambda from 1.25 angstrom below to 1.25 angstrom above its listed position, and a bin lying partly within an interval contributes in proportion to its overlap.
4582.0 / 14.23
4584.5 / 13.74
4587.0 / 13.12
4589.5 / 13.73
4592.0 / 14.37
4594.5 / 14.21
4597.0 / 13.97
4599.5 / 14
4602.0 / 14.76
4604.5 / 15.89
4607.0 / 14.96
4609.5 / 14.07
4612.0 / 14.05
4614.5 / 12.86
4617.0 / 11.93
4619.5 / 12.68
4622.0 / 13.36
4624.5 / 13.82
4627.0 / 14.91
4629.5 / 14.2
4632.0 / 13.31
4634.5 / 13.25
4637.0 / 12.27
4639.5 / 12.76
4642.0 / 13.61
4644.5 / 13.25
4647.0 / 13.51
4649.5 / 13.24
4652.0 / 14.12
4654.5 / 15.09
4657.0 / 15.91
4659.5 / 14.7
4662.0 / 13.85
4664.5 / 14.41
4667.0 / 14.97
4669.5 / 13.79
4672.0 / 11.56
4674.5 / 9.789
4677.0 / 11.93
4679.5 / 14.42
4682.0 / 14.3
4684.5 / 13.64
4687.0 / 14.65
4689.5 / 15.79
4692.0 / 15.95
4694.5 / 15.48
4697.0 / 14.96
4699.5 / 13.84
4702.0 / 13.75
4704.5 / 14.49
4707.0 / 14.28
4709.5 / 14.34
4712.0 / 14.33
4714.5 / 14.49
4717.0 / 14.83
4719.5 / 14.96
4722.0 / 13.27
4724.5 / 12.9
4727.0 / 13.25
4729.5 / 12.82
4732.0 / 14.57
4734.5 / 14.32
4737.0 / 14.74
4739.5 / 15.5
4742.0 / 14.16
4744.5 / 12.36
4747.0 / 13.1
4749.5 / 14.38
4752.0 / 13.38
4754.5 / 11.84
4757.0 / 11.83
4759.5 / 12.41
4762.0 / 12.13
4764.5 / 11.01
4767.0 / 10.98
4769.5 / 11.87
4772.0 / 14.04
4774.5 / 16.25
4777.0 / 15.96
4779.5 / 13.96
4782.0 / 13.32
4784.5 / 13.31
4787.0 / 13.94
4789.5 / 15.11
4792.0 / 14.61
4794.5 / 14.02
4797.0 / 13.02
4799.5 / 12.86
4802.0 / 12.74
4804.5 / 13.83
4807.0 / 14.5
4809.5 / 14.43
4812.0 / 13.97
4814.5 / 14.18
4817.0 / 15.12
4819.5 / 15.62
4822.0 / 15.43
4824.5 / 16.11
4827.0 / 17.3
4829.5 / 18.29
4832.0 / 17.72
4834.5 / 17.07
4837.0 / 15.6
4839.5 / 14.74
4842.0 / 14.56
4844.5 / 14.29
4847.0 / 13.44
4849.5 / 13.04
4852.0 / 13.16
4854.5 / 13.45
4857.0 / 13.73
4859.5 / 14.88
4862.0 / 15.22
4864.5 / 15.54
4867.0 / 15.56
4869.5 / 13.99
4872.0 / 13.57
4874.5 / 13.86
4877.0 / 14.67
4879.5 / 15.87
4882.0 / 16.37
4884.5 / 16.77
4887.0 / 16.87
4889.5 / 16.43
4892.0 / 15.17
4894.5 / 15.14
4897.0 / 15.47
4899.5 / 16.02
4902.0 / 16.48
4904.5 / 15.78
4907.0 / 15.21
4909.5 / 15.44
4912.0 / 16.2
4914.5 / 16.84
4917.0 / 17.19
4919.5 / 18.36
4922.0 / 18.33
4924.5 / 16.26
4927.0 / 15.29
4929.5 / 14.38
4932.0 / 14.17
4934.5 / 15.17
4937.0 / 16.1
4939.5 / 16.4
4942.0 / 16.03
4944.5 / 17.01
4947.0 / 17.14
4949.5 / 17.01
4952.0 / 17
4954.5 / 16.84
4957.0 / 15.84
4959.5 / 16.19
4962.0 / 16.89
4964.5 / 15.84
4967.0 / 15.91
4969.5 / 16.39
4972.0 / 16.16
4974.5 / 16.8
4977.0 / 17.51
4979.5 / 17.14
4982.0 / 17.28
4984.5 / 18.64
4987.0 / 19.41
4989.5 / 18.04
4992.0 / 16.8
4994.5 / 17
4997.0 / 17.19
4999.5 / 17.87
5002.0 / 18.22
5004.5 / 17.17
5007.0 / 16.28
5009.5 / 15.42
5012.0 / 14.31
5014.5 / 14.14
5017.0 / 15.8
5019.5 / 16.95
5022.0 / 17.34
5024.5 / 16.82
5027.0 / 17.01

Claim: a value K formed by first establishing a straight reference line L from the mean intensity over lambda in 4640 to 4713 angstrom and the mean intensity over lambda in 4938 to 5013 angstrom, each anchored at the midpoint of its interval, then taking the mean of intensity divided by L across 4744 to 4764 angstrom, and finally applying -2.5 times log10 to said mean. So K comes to 0.171 mag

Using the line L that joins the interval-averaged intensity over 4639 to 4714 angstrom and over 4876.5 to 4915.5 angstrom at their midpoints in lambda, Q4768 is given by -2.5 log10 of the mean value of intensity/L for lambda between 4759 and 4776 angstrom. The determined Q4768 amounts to 0.17 mag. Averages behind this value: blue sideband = 14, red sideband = 15.9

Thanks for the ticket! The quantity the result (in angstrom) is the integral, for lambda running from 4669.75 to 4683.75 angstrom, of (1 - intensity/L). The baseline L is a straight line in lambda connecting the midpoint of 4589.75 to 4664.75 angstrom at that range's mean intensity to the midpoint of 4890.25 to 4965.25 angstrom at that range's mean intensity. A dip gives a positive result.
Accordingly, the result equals 1.7 angstrom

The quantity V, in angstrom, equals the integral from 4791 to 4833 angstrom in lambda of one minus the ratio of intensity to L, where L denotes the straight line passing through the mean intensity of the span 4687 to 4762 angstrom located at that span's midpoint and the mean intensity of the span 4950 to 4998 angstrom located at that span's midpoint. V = 0.4 angstrom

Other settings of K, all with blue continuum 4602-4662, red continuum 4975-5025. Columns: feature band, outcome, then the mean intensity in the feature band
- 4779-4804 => 0.11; 13.7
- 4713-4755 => 0.06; 13.9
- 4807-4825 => 0.04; 14.9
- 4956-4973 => 0.03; 16.2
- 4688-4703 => -0.04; 15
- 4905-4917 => 0.01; 16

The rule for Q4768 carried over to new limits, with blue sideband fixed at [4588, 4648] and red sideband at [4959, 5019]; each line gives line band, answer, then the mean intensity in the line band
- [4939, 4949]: -0.019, 16.7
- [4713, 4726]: 0.037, 14.1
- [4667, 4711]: 0.027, 14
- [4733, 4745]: 0.029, 14.3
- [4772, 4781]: -0.008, 15.1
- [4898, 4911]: 0.020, 15.8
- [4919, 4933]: 0.014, 16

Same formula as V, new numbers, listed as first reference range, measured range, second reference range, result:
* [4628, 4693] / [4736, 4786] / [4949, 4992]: 5.04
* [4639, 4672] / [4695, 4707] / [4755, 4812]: -0.45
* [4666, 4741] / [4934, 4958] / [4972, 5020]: -0.09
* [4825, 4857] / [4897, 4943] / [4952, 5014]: 0.09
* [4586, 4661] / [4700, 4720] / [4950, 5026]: 0.23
